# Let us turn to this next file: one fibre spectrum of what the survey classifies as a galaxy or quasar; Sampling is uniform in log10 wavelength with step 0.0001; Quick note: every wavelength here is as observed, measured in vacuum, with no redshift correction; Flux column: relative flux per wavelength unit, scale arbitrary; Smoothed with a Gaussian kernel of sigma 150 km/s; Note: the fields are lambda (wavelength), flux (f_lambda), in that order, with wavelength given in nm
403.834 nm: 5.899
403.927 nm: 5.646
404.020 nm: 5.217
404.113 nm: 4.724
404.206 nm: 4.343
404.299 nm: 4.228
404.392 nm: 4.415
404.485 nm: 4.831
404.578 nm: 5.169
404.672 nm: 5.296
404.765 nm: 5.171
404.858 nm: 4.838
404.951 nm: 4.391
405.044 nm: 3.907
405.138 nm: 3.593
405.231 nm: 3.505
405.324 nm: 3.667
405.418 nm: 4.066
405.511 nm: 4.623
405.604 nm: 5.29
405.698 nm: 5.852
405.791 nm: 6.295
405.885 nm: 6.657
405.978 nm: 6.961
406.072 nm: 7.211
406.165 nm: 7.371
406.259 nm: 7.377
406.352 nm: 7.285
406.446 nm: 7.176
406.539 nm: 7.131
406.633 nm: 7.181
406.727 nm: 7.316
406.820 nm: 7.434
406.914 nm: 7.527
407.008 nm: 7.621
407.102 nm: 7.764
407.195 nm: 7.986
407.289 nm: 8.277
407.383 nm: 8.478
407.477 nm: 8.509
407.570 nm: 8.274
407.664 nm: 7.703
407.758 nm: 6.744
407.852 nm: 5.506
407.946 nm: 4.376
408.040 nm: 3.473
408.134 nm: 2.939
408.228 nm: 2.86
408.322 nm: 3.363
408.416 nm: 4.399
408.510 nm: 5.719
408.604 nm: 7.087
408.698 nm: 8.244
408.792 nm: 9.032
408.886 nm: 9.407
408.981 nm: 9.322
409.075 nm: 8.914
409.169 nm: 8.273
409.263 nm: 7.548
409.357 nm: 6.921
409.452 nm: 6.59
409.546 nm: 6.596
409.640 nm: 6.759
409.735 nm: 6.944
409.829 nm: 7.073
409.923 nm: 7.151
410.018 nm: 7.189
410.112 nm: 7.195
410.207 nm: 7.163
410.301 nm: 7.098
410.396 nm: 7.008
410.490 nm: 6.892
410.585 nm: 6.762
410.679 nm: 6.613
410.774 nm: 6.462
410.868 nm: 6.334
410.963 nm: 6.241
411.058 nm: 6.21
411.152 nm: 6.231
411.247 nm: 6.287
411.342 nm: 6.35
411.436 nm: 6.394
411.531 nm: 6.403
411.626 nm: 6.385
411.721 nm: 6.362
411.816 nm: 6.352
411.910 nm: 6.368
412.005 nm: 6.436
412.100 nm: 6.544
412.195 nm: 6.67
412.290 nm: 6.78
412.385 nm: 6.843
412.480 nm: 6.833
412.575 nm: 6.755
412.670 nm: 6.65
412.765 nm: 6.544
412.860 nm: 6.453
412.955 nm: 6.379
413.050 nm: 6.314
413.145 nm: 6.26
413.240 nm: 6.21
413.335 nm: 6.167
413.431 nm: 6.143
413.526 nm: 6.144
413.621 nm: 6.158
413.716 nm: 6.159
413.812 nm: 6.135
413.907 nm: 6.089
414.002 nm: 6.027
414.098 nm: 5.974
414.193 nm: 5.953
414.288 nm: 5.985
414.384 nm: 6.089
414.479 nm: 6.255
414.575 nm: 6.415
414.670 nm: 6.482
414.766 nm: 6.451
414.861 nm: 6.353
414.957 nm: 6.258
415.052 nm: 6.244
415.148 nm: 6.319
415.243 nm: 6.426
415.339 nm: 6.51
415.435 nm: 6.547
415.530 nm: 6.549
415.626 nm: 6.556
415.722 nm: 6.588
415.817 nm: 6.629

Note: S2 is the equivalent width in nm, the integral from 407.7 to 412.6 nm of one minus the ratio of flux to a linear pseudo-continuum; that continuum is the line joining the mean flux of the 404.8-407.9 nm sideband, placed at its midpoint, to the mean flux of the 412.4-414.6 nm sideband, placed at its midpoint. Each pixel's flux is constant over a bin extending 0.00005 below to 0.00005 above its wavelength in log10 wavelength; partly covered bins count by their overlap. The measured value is -0.14 nm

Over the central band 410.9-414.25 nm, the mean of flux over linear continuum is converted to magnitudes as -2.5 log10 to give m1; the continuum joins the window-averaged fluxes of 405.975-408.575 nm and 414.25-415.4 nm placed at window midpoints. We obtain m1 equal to 0.01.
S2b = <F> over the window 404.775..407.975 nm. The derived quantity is 6.41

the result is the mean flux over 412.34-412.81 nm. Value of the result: 6.73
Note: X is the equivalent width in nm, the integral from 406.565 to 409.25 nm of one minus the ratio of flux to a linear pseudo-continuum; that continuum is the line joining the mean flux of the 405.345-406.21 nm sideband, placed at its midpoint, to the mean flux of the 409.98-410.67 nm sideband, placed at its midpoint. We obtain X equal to -0.20 nm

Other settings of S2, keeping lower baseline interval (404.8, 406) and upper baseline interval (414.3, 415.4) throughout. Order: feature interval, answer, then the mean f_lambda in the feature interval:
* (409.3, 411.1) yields -0.39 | 6.8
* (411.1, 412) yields -0.08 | 6.36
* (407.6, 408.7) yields 0.03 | 5.12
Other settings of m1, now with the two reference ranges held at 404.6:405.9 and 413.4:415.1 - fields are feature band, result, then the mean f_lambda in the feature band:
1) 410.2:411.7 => -0.16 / 6.53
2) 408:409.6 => -0.22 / 6.53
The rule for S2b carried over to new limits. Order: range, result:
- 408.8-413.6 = 6.81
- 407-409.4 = 6.86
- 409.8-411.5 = 6.7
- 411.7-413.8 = 6.43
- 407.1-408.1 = 6.92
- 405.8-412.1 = 6.83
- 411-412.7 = 6.49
